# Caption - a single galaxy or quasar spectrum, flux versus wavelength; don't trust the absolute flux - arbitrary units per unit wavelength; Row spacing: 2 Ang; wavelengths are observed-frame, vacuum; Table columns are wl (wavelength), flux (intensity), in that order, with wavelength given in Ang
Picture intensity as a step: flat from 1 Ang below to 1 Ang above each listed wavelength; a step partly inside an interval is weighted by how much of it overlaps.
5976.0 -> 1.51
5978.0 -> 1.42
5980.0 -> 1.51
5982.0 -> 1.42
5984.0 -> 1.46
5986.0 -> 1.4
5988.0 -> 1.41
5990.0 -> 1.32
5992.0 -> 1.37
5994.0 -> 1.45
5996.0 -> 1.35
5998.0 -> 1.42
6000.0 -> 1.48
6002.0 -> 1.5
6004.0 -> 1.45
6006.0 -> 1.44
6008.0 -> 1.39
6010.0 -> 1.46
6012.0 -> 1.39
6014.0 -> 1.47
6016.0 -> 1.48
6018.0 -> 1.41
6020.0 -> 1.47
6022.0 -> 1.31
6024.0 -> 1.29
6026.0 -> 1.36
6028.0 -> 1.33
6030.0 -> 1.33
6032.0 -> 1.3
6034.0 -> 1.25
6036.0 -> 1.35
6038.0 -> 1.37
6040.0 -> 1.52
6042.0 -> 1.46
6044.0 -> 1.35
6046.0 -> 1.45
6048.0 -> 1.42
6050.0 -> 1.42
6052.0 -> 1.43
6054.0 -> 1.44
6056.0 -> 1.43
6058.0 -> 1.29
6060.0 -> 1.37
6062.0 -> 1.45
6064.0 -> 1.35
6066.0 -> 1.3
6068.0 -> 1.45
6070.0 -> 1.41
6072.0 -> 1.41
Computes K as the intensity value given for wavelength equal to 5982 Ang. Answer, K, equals 1.42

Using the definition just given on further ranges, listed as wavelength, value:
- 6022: 1.31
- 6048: 1.42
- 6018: 1.41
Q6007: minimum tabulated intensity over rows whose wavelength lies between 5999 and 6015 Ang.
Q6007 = 1.39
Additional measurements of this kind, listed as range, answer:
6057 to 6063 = 1.29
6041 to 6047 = 1.35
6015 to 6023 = 1.31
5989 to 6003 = 1.32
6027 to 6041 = 1.25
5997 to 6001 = 1.42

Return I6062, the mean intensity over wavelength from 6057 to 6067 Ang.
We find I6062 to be 1.35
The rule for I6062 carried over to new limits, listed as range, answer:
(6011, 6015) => 1.43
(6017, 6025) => 1.37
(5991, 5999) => 1.4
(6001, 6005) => 1.48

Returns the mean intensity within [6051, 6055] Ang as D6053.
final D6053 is 1.44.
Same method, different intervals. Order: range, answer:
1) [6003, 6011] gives 1.43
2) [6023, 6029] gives 1.33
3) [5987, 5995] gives 1.39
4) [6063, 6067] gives 1.33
